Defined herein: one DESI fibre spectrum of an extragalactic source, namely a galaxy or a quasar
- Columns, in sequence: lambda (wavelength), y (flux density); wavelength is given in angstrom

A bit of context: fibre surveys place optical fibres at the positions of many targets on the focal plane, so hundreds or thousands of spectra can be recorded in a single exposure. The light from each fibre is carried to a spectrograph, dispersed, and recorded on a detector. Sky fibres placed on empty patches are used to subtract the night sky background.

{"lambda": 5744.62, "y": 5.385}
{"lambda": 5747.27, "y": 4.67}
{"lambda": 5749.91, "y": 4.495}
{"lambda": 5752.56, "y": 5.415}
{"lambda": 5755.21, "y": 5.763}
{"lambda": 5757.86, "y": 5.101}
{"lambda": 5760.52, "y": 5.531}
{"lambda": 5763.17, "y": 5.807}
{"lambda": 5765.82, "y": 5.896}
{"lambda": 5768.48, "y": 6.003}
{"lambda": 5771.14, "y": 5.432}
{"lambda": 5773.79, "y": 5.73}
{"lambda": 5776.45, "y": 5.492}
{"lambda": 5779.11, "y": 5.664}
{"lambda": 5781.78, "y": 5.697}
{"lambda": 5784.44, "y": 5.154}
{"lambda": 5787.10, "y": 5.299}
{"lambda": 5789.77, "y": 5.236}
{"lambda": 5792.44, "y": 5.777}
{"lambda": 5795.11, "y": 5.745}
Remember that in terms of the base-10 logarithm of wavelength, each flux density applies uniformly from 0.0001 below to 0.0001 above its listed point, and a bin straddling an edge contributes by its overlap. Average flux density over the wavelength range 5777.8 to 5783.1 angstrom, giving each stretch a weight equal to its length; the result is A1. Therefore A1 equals 5.67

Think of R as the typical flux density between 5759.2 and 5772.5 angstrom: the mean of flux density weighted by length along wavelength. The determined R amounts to 5.74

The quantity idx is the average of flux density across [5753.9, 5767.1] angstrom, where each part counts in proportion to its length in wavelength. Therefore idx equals 5.62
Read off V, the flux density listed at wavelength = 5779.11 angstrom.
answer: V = 5.664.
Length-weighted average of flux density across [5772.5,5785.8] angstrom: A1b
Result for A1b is 5.55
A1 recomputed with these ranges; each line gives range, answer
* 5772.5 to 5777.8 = 5.61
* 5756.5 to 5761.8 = 5.31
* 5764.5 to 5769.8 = 5.94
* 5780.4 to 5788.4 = 5.38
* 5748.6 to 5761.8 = 5.26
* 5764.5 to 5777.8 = 5.71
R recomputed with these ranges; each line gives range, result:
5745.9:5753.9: 4.87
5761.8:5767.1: 5.86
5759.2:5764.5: 5.68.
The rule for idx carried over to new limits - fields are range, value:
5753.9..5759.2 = 5.42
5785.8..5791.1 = 5.26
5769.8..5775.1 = 5.59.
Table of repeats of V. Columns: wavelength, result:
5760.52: 5.531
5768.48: 6.003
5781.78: 5.697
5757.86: 5.101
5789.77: 5.236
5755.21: 5.763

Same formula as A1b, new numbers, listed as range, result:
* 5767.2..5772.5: 5.72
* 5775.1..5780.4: 5.58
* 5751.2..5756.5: 5.58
